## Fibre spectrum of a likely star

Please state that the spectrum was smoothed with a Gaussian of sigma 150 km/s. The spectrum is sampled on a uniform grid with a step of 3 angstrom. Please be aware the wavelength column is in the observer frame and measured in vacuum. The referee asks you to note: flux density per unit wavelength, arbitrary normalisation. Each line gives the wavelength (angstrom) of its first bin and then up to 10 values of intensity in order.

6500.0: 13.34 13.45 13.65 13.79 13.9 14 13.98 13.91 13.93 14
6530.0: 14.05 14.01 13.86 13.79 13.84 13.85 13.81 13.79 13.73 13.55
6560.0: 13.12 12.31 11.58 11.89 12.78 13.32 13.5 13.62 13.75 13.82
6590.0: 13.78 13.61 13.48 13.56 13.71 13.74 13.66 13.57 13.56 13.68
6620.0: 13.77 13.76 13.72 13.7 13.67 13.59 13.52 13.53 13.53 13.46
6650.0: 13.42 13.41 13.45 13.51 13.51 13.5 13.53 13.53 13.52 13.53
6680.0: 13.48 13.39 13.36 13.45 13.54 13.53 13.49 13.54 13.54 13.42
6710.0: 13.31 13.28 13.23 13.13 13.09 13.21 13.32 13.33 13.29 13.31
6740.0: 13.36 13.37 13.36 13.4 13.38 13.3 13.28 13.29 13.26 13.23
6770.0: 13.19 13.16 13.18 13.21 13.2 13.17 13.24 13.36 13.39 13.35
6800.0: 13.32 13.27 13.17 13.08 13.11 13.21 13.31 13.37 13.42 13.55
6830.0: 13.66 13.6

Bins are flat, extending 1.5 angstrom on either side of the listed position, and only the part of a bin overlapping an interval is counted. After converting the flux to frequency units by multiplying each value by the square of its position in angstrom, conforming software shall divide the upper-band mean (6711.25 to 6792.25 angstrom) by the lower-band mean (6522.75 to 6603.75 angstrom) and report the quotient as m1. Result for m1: 1.0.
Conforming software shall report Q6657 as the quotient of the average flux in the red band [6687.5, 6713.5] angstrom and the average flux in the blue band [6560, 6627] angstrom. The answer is 1.01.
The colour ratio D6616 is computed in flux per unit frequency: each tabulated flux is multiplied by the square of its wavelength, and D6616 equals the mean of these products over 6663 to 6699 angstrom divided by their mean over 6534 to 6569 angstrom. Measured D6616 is 1.1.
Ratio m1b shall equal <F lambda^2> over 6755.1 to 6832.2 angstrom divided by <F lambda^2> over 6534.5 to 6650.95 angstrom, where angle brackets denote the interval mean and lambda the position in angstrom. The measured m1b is 1.05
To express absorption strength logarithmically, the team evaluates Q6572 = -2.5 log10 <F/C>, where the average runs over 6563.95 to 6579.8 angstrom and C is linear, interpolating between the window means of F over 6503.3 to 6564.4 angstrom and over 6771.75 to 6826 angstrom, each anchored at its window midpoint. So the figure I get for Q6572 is 0.09 mag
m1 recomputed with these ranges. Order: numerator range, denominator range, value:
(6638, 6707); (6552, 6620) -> 1.04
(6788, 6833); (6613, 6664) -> 1.03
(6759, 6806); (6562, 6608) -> 1.06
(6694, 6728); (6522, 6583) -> 1.04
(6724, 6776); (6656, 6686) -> 1.01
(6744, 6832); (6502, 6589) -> 1.06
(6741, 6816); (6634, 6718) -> 1.02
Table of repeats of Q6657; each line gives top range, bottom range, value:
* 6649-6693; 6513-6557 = 0.97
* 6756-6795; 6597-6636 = 0.97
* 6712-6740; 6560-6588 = 1.02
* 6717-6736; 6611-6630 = 0.97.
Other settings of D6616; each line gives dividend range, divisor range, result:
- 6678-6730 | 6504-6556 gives 1.02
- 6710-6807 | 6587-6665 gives 1.02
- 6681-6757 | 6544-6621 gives 1.04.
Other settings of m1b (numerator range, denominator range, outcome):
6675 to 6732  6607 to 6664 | 1.01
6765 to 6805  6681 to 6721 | 1.01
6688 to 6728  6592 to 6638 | 1.01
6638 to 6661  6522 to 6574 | 1.04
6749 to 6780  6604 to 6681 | 1.01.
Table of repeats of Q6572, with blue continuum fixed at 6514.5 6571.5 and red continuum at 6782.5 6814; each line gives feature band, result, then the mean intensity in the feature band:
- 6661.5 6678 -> -0.01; 13.5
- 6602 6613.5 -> -0.02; 13.7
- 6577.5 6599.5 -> -0.02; 13.7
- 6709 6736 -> 0.01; 13.2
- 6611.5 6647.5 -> -0.02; 13.6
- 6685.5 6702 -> -0.01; 13.5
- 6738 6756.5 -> -0.01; 13.4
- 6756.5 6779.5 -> 0.00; 13.2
